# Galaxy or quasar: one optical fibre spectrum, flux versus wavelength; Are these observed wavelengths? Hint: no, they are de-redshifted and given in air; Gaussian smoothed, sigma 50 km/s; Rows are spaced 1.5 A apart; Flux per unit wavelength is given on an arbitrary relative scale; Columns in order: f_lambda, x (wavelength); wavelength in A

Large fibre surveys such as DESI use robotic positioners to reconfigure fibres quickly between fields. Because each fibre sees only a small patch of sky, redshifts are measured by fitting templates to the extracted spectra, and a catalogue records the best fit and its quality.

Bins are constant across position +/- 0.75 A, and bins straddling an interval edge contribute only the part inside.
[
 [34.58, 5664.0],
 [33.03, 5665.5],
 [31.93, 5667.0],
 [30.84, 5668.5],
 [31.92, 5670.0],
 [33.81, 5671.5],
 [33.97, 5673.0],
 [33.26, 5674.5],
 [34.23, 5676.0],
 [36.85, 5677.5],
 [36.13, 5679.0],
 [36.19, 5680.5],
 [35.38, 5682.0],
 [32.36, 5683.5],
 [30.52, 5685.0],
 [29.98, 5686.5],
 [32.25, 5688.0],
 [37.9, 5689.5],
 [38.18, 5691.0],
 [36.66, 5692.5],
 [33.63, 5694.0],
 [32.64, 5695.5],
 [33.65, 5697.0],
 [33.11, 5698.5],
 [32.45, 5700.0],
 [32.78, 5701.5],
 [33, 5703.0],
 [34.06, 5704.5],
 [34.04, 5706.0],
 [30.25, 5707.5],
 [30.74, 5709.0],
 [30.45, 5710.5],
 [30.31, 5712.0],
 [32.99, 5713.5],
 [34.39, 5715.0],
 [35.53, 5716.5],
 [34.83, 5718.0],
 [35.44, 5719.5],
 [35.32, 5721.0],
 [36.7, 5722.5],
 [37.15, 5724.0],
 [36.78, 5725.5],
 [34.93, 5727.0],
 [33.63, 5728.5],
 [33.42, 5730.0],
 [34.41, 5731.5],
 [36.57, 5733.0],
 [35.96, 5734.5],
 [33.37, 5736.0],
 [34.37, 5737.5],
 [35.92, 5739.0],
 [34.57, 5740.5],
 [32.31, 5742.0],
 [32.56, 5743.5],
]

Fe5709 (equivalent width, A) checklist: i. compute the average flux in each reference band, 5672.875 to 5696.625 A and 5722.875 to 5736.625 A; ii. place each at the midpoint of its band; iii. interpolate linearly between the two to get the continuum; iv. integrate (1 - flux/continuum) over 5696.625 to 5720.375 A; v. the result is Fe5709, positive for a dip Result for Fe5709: 1.2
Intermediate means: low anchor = 34.4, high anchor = 35.2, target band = 33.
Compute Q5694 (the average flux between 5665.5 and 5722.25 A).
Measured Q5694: 33.6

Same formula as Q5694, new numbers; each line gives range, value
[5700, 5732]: 33.8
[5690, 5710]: 33.5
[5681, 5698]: 33.9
